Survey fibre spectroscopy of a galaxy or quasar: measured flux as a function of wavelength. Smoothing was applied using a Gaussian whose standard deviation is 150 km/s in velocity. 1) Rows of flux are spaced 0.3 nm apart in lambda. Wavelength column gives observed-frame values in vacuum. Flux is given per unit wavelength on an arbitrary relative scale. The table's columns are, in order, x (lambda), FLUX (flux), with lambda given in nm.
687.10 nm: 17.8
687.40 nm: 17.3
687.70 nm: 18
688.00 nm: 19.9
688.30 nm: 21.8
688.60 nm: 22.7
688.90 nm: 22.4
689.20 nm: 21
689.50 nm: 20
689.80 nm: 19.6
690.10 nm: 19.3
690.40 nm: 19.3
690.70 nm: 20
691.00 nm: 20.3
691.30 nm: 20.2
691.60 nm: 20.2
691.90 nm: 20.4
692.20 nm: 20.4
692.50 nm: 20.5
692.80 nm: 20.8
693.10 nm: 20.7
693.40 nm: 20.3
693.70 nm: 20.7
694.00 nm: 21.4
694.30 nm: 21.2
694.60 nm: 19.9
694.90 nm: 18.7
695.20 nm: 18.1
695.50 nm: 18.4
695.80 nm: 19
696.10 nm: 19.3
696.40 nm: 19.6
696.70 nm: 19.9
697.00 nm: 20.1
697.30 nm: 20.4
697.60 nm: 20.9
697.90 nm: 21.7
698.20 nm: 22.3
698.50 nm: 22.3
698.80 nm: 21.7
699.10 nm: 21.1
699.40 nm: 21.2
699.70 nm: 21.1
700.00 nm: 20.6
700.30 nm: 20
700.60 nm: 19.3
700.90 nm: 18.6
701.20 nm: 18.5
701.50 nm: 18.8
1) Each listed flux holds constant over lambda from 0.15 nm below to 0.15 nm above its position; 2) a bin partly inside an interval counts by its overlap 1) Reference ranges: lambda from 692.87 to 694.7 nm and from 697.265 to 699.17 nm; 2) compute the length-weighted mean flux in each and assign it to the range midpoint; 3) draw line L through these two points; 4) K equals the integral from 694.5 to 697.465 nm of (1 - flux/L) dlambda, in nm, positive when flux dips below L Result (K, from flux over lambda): 0.25 nm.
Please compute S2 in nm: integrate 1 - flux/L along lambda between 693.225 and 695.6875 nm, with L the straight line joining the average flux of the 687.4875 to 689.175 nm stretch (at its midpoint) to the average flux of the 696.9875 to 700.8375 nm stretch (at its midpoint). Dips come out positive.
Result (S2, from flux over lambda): 0.13 nm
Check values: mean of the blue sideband 20.8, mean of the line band 19.8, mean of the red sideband 21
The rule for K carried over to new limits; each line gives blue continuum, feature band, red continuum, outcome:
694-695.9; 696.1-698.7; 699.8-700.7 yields -0.15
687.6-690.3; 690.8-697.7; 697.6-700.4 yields 0.30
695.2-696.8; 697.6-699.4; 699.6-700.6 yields -0.17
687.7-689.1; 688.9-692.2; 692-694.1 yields 0.13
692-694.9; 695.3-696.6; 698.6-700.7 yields 0.10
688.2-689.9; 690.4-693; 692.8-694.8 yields 0.08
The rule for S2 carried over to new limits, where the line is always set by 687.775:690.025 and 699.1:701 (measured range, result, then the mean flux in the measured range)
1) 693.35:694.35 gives -0.016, 20.9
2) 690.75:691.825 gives 0.028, 20.2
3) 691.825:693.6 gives 0.013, 20.5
